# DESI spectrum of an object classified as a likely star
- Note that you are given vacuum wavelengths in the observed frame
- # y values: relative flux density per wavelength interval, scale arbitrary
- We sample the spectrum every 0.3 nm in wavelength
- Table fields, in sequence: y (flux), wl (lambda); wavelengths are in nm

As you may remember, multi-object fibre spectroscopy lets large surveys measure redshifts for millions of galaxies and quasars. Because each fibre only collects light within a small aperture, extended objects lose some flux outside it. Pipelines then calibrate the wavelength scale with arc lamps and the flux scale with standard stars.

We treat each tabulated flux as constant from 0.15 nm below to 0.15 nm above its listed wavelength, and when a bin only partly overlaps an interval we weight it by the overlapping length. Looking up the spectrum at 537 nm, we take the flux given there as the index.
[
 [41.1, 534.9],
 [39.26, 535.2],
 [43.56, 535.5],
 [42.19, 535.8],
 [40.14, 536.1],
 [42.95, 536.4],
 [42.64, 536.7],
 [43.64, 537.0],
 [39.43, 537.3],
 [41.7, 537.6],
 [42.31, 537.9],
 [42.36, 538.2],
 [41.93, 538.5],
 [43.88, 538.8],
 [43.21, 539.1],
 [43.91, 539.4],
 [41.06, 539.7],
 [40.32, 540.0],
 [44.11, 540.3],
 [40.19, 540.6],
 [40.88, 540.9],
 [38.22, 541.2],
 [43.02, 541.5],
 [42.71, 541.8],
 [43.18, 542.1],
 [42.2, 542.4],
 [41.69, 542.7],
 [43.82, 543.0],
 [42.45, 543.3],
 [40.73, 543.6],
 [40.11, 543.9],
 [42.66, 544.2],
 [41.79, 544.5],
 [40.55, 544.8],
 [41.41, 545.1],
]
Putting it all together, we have 43.64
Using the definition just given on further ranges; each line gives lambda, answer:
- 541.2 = 38.22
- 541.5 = 43.02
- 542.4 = 42.2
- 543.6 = 40.73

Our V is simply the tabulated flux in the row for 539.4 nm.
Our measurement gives 43.91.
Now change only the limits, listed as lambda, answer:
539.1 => 43.21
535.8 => 42.19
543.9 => 40.11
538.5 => 41.93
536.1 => 40.14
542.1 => 43.18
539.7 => 41.06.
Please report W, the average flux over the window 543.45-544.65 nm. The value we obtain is 41.3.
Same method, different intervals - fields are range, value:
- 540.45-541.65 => 40.6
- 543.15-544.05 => 41.1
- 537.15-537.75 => 40.6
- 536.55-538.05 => 41.9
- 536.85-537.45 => 41.5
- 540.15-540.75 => 42.1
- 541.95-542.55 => 42.7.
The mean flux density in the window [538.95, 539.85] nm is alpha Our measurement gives 42.7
